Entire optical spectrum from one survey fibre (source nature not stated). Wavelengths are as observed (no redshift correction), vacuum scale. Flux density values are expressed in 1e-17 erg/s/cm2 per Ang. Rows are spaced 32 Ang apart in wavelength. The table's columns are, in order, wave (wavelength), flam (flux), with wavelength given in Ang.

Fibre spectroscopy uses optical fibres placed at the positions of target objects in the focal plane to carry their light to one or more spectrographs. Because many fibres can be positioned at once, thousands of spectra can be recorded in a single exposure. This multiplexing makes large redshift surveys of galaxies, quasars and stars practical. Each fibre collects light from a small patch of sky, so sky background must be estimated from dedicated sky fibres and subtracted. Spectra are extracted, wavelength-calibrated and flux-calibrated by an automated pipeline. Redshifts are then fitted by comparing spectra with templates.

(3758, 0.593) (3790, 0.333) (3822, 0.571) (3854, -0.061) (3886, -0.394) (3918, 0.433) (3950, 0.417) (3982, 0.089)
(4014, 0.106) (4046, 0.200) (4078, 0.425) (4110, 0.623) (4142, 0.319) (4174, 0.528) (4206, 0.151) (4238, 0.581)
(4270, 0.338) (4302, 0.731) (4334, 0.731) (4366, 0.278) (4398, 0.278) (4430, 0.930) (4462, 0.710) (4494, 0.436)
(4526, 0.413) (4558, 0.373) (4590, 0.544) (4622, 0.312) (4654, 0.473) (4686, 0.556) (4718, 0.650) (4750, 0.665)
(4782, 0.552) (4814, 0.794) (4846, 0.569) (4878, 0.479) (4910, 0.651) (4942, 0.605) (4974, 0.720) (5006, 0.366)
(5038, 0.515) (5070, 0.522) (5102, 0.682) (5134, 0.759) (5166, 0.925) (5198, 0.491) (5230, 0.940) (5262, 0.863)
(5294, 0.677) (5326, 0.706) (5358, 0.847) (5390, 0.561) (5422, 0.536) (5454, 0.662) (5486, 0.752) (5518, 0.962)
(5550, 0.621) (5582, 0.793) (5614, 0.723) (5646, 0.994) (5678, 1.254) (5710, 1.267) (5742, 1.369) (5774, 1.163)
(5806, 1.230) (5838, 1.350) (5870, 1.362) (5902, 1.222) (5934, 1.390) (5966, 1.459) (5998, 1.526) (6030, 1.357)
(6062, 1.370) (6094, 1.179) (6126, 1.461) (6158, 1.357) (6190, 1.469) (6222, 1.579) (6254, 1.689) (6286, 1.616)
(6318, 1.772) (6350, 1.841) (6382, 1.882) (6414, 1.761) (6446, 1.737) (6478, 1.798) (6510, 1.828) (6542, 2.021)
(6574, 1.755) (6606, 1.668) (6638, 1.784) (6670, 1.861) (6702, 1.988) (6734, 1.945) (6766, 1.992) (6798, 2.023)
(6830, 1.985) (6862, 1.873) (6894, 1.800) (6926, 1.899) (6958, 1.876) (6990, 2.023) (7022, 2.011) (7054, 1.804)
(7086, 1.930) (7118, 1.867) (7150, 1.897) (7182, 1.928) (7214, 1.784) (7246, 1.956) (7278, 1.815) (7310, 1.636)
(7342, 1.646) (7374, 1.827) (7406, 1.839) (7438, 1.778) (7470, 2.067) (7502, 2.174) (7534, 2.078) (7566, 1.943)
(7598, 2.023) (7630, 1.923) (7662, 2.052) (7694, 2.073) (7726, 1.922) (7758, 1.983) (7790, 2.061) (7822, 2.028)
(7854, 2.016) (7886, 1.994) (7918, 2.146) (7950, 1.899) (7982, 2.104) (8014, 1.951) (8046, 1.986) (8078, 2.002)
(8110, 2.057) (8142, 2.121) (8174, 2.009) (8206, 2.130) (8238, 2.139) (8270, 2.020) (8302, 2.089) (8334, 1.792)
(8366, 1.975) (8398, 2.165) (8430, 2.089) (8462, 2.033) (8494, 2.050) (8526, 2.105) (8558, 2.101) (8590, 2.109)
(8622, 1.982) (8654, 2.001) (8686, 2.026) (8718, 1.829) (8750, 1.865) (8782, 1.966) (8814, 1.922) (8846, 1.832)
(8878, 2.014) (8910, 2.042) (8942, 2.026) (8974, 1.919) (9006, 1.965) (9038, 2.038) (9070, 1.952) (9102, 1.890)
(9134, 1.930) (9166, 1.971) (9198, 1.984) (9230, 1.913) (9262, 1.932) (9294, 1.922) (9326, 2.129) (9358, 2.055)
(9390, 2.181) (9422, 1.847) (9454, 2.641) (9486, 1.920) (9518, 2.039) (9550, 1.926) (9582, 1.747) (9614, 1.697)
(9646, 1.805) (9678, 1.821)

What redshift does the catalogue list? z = 0.41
